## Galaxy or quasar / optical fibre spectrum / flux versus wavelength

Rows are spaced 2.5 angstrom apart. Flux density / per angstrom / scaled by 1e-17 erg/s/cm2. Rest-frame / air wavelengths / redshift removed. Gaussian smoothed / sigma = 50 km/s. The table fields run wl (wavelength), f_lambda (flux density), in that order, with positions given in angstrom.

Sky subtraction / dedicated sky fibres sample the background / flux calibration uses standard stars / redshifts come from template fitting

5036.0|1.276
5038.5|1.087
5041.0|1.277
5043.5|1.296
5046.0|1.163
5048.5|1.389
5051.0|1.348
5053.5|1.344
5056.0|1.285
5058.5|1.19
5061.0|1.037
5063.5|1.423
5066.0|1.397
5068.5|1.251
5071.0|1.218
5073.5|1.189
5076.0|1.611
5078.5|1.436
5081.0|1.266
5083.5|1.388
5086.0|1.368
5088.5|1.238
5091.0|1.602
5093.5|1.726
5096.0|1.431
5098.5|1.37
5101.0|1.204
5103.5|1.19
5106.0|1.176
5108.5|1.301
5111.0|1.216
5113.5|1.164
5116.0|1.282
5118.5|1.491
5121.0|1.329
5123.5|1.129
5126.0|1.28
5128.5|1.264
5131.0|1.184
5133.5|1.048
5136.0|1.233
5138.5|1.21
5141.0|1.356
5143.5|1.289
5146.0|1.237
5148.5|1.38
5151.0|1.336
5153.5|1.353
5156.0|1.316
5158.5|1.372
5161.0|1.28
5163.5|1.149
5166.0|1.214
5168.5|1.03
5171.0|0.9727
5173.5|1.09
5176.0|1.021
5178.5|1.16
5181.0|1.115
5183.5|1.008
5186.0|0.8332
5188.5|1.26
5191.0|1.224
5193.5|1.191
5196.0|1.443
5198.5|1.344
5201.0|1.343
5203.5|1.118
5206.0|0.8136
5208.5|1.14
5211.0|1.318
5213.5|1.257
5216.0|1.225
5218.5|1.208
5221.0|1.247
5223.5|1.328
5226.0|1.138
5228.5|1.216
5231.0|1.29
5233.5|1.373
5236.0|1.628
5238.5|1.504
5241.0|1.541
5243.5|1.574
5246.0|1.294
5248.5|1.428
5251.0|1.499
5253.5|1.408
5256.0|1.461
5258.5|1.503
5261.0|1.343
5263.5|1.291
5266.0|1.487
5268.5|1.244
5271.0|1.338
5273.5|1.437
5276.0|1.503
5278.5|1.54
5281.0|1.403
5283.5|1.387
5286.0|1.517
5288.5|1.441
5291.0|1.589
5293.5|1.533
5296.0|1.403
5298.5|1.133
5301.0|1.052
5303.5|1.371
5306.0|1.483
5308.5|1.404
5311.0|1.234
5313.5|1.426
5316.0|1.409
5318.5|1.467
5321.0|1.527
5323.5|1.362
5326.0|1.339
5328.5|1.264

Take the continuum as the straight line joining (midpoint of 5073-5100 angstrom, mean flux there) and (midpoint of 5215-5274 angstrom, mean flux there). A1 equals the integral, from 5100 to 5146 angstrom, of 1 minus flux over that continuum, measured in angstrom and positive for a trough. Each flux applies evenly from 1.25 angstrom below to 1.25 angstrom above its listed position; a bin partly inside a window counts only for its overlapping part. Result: 5.59 angstrom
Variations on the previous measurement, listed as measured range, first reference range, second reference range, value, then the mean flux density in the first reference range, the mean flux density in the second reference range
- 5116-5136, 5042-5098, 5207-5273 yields 1.5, 1.35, 1.36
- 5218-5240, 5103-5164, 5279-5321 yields 0.1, 1.26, 1.4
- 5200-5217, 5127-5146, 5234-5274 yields 2.3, 1.23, 1.44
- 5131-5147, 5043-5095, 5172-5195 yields -0.4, 1.34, 1.1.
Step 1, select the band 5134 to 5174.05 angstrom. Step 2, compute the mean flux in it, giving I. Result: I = 1.24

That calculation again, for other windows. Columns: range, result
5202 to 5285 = 1.35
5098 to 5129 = 1.26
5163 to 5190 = 1.08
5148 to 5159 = 1.35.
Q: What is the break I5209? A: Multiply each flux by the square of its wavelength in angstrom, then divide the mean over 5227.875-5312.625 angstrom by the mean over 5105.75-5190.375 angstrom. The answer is 1.22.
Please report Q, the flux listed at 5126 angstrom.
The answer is 1.28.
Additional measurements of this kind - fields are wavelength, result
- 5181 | 1.115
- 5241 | 1.541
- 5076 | 1.611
